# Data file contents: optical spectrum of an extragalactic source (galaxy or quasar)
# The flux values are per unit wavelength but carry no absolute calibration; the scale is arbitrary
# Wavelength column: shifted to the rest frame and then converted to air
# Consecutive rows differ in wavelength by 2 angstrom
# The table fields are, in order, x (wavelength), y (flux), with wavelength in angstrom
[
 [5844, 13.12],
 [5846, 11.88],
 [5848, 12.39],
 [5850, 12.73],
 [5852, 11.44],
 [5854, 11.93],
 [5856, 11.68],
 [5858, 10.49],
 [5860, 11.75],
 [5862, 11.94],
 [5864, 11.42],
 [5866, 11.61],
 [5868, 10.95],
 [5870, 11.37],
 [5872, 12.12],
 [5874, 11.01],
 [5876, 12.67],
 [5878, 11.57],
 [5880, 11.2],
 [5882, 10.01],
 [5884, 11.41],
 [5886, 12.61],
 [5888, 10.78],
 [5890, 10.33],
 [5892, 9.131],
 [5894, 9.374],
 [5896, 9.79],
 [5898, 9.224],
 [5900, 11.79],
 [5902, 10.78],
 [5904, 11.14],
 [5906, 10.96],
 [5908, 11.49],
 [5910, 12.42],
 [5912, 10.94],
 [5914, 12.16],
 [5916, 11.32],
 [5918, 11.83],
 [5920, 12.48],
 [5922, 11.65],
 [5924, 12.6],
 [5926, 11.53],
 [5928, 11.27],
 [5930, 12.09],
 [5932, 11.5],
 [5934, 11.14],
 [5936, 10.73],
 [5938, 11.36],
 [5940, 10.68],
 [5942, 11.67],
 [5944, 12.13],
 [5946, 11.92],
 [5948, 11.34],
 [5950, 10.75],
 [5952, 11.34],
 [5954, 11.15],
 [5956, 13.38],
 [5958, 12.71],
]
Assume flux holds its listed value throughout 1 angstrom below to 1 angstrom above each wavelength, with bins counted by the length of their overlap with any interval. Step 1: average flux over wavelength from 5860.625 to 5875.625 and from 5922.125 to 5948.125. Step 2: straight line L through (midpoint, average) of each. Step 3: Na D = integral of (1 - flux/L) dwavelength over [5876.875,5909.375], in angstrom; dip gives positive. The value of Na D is 2.2 angstrom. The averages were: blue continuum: 11.5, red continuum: 11.5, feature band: 10.8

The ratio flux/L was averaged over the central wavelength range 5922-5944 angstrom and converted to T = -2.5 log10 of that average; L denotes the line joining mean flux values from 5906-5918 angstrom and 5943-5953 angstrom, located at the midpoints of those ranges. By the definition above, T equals 0.00 mag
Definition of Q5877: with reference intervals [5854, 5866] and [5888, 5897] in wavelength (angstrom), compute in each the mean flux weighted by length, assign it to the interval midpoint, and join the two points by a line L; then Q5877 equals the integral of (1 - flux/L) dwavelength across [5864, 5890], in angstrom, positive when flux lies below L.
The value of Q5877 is -2.0 angstrom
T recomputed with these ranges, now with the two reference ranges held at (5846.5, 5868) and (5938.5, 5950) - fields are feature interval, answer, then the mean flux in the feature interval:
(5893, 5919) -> 0.05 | 11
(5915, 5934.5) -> -0.02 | 11.8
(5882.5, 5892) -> 0.06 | 11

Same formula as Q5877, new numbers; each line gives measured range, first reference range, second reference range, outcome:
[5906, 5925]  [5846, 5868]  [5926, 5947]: -0.51 angstrom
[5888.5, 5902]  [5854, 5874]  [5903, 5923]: 1.81 angstrom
